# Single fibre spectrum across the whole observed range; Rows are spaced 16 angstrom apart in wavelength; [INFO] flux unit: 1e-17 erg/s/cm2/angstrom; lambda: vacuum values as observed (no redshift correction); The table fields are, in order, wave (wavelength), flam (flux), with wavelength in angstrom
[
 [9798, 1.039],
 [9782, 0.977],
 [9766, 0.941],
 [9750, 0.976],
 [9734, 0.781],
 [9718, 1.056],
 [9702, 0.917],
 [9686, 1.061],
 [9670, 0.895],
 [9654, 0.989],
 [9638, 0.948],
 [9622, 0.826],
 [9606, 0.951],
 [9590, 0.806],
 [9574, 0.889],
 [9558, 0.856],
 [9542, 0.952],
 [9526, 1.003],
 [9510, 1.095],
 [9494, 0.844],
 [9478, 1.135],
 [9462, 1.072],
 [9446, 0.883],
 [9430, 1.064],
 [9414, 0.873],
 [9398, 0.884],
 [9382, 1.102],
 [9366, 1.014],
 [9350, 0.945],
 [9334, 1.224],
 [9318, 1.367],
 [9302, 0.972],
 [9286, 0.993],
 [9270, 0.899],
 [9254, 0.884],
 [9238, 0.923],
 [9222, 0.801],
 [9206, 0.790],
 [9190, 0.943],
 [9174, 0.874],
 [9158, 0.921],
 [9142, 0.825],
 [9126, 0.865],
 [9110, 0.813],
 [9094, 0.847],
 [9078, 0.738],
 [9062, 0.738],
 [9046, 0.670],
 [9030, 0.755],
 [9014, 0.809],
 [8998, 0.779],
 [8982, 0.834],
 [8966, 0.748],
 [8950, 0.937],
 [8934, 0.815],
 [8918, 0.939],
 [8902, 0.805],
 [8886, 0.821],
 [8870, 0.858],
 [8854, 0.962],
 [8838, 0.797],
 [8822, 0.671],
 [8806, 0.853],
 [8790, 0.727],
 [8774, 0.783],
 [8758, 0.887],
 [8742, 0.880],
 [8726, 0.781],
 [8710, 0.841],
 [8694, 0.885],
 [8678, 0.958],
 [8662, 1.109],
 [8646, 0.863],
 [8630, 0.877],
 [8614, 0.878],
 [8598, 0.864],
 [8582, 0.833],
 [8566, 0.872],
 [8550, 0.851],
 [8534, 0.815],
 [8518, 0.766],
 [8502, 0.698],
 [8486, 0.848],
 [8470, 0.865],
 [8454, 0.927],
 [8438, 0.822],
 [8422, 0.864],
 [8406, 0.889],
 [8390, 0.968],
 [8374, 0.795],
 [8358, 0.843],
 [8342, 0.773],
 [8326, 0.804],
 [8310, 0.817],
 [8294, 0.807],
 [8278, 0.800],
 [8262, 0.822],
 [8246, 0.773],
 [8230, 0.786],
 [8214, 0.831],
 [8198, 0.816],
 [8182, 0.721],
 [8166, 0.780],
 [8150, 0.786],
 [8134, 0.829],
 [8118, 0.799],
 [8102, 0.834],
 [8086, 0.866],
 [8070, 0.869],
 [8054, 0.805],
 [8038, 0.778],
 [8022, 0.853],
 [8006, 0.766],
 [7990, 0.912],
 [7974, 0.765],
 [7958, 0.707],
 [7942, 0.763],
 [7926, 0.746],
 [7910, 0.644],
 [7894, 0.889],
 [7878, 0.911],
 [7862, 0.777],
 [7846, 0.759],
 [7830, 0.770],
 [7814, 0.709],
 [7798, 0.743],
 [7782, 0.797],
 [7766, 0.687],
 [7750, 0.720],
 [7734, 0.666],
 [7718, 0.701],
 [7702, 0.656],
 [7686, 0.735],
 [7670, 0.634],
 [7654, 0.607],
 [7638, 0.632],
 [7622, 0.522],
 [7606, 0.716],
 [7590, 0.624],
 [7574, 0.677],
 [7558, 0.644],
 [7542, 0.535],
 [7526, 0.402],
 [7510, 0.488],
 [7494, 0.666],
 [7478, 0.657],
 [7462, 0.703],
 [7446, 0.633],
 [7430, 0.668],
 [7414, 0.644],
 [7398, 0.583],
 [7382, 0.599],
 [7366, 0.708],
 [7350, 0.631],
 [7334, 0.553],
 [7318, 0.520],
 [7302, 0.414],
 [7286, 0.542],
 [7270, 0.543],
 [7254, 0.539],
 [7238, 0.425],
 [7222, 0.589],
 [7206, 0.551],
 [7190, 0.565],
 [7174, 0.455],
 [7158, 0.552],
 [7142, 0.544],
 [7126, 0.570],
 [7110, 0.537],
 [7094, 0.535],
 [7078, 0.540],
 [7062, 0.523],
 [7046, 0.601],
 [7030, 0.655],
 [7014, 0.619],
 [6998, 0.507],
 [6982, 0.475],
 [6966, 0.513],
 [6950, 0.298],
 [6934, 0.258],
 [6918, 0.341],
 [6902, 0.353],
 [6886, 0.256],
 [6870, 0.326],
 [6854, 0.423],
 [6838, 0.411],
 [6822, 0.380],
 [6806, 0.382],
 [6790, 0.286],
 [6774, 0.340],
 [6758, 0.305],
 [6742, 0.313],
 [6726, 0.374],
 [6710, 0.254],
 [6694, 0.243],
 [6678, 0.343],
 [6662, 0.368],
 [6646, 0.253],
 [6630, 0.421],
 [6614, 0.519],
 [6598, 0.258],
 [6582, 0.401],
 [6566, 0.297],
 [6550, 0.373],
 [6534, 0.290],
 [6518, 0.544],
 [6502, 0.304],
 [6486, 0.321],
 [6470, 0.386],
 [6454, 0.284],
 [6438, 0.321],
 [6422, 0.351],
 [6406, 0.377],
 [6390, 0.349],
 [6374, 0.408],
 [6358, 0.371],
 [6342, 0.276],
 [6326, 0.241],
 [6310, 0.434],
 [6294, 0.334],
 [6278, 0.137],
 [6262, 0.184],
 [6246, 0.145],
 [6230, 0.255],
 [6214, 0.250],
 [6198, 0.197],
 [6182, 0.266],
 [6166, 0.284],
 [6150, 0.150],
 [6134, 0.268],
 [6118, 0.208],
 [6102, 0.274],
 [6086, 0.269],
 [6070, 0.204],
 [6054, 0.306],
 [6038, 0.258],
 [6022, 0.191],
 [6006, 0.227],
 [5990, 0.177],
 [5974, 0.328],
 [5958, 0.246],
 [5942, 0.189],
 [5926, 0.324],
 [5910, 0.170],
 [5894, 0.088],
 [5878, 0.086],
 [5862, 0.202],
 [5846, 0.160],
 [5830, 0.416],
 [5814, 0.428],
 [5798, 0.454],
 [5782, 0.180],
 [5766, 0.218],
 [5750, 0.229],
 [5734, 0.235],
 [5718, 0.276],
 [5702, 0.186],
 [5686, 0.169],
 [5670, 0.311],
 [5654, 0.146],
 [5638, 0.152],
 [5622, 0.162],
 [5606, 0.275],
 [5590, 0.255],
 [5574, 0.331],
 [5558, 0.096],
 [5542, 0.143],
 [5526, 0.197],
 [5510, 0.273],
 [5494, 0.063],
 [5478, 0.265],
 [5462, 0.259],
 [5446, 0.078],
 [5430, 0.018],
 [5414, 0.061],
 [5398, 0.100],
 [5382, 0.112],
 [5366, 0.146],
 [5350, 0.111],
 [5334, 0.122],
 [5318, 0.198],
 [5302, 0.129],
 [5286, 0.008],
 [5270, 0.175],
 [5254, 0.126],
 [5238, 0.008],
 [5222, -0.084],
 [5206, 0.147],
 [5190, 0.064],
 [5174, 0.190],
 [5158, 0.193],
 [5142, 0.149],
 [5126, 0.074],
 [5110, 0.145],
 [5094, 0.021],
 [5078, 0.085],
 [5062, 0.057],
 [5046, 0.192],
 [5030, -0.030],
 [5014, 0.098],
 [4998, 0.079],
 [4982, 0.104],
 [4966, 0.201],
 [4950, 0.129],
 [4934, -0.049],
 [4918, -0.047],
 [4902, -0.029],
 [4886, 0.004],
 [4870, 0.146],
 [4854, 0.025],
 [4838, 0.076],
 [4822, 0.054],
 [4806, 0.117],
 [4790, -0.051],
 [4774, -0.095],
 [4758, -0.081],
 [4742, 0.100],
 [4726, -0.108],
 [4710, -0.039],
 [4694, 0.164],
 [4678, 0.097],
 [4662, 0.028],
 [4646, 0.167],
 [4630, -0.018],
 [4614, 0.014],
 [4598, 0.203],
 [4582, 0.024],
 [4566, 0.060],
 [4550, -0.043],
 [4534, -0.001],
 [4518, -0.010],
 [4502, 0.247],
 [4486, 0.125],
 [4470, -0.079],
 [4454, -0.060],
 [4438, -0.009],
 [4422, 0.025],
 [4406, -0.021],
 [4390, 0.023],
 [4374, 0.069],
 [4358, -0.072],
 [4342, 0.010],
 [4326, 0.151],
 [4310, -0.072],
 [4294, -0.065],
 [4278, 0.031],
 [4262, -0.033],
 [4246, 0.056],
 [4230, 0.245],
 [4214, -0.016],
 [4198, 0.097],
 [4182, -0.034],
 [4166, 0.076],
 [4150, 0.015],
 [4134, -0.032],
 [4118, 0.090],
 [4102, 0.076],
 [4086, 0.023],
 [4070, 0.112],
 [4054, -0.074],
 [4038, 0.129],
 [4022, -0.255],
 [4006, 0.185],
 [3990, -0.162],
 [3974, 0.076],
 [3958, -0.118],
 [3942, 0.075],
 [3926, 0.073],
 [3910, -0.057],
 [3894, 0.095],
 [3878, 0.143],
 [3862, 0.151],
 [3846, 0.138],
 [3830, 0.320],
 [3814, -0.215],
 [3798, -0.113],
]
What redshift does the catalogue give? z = 0.75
